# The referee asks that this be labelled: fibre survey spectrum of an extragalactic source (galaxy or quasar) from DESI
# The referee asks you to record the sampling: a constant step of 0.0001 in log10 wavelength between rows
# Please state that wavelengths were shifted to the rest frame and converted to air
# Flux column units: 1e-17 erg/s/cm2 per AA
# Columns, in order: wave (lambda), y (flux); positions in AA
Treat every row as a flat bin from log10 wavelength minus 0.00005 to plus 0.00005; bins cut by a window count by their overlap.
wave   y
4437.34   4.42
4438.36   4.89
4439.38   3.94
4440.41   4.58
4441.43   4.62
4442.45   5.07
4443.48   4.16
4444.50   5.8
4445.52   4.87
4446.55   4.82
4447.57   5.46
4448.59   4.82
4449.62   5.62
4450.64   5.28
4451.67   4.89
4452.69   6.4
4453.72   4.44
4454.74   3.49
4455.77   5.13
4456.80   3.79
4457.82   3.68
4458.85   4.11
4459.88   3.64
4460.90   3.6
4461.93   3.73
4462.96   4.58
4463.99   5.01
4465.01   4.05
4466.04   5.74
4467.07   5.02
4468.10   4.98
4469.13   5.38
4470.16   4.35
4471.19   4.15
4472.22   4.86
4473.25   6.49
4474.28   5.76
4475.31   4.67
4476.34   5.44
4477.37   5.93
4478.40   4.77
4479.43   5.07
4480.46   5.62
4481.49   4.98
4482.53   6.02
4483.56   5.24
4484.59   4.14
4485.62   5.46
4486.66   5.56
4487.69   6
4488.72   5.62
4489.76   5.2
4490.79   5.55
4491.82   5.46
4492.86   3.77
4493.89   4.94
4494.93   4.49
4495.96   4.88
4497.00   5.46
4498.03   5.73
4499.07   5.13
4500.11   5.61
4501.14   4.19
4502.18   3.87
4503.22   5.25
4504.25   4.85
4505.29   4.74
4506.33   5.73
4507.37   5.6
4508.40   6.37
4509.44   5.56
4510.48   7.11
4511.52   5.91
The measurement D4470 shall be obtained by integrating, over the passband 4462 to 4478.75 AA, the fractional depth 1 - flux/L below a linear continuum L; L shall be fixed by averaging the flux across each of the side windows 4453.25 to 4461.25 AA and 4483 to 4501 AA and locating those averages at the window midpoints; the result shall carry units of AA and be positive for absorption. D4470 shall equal -2.3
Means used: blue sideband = 3.99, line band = 5.04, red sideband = 5.17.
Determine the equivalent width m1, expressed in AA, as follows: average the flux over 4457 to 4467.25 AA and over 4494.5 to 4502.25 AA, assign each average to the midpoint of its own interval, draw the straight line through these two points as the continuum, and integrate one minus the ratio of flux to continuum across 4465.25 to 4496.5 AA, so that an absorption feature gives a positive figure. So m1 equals -3.6 AA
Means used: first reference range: 4.28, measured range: 5.17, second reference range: 4.99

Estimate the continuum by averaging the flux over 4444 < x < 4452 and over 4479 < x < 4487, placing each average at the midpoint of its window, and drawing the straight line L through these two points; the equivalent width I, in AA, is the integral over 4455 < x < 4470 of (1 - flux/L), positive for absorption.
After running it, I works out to 2.2 AA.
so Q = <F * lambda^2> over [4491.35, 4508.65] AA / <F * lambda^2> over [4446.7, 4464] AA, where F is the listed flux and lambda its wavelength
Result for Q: 1.13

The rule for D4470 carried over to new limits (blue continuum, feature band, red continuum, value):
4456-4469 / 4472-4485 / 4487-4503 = -1.7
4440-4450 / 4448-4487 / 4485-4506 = 1.1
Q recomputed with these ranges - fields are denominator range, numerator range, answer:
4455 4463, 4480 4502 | 1.32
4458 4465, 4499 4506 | 1.20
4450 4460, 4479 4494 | 1.18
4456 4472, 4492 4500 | 1.14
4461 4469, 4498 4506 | 1.06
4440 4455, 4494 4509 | 1.05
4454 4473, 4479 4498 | 1.19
